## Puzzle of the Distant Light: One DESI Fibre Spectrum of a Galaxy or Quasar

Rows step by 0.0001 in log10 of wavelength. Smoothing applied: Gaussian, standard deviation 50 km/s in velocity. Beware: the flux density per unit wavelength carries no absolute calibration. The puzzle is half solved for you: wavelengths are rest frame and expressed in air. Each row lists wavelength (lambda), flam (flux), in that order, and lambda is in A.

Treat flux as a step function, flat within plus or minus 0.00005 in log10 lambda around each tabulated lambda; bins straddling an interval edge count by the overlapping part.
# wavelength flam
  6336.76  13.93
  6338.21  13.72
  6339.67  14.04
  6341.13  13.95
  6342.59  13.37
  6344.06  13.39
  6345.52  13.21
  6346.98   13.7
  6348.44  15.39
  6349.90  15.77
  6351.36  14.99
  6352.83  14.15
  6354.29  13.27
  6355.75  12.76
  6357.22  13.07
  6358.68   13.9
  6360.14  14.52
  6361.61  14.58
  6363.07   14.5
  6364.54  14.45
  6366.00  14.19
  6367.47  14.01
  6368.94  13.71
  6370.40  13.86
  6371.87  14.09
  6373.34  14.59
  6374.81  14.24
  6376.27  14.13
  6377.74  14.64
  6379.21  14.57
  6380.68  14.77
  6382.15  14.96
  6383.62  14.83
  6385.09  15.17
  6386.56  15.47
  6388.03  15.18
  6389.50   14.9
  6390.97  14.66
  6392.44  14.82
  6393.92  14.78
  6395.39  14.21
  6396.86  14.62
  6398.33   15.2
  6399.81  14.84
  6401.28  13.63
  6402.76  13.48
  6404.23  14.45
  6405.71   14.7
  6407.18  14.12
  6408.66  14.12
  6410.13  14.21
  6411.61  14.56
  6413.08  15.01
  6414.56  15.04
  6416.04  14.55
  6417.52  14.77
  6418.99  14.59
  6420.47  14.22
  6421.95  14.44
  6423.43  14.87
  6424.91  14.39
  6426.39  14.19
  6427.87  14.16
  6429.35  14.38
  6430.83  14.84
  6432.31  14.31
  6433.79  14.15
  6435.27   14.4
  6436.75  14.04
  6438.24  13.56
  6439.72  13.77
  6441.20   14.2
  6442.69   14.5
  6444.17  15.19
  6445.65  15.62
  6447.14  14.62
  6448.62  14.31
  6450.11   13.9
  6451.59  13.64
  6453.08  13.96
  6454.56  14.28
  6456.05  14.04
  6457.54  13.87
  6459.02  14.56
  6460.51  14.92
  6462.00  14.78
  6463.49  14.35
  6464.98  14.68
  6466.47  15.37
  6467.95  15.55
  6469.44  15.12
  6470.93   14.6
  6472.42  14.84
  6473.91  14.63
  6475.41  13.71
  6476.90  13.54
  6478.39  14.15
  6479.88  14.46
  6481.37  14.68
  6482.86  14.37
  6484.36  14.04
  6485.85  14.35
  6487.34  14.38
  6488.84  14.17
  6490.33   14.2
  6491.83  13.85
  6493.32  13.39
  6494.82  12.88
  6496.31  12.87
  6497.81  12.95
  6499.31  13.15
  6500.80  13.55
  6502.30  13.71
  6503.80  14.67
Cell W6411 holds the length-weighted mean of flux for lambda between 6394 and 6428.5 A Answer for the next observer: 14.5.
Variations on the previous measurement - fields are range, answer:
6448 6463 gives 14.2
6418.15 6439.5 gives 14.3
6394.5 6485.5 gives 14.4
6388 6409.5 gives 14.5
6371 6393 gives 14.7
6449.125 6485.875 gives 14.4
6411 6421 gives 14.7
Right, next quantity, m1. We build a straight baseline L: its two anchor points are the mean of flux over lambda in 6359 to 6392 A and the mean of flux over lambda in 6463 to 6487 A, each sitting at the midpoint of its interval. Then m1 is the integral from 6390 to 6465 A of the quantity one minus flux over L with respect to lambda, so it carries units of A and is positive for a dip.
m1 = 0.6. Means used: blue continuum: 14.5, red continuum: 14.5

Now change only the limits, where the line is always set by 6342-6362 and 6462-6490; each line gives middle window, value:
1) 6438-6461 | 0.1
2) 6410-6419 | -0.3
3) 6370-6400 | -1.2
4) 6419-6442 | 0.1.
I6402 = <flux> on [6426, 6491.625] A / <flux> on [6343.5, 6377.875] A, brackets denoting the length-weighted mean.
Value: 1.0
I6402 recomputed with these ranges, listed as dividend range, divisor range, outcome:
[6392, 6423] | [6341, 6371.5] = 1.03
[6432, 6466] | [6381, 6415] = 0.98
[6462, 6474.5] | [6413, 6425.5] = 1.02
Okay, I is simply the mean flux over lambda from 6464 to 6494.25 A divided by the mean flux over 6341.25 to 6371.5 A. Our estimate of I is 1.03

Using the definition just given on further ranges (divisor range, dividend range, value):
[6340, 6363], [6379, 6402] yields 1.06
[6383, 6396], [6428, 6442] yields 0.95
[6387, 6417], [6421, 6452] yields 0.99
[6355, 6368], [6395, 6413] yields 1.03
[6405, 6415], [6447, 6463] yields 0.98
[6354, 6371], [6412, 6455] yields 1.04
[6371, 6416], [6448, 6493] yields 0.98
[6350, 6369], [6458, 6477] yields 1.04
